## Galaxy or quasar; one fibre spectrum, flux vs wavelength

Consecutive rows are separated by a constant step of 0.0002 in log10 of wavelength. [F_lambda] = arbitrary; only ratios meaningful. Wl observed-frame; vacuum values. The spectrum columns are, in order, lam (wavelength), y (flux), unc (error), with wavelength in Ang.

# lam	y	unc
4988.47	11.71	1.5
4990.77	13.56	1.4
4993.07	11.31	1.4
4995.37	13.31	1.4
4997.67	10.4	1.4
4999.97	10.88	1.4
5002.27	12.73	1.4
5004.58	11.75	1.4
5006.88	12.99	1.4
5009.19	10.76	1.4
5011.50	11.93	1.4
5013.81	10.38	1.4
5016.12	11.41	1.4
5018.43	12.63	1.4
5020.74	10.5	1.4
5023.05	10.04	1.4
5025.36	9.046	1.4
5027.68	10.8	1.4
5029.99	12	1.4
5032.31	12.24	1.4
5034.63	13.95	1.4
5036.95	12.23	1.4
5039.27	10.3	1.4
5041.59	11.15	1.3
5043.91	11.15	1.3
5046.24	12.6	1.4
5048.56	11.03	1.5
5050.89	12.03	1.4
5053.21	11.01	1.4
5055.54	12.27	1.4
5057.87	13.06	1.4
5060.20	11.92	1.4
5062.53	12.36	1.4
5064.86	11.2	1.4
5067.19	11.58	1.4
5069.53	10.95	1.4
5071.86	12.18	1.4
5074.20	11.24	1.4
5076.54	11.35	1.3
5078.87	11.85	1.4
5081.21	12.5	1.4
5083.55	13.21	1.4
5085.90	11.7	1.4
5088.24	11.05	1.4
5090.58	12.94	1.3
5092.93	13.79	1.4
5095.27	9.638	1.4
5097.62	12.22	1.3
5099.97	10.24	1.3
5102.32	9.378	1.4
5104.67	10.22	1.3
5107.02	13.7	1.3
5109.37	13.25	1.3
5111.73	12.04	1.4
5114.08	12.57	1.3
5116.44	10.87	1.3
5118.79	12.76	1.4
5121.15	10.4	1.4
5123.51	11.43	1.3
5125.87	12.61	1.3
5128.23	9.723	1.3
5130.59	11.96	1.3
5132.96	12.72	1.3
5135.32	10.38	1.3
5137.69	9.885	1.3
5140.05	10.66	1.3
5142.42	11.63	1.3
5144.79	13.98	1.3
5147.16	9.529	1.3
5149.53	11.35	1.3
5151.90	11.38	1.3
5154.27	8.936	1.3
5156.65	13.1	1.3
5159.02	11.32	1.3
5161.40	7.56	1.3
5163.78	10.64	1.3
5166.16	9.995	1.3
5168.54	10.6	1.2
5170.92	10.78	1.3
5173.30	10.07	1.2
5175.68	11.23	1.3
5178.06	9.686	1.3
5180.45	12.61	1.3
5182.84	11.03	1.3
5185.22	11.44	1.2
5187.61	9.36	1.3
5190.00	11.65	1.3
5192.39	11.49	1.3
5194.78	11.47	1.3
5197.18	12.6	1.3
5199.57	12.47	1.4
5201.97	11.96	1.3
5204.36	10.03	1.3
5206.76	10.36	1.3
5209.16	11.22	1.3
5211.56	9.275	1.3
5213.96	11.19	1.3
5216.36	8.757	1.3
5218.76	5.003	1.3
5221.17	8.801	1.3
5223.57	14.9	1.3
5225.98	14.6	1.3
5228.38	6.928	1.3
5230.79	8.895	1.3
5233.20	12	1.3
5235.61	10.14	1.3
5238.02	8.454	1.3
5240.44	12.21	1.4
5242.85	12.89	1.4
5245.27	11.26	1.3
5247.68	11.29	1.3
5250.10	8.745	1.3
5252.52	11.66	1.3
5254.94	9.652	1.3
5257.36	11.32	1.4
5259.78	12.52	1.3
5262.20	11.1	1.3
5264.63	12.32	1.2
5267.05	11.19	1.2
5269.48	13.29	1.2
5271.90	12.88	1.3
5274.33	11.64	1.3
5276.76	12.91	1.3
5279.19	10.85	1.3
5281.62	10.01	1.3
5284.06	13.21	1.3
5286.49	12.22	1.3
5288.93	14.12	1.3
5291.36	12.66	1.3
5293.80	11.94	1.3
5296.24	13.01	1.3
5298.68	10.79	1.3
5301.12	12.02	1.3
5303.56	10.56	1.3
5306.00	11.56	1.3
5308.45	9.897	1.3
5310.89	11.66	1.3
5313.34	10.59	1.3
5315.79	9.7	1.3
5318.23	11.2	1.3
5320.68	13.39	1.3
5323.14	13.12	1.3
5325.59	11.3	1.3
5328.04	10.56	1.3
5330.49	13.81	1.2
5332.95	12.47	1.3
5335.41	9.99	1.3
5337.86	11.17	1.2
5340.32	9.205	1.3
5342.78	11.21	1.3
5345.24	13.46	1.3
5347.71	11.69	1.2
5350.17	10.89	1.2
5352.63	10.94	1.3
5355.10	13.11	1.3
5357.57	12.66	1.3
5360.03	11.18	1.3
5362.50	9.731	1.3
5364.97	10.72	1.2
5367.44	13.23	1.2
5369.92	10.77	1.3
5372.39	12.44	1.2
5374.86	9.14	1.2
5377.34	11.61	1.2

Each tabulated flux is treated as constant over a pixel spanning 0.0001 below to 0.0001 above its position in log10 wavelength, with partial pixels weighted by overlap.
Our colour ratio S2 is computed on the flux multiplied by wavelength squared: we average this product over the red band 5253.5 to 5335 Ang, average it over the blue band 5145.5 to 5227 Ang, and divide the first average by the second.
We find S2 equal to 1.14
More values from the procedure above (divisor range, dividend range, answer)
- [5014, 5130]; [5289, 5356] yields 1.10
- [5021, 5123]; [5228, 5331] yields 1.06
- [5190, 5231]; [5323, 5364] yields 1.14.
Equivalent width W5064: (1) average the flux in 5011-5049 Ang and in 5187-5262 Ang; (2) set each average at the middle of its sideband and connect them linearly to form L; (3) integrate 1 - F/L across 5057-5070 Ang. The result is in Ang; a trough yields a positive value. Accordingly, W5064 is -0.69 Ang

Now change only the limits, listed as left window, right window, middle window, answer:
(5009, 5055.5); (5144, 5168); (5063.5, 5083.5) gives -1.0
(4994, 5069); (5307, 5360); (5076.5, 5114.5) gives -0.9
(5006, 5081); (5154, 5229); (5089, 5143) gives -1.8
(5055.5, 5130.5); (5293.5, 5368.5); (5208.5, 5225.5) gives 2.3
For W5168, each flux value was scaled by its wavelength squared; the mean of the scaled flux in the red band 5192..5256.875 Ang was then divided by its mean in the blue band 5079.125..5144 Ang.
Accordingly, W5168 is 1.0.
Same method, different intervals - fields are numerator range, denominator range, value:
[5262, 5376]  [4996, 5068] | 1.12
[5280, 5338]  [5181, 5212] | 1.09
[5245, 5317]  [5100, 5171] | 1.09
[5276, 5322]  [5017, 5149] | 1.09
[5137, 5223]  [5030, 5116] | 0.94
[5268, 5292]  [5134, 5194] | 1.19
